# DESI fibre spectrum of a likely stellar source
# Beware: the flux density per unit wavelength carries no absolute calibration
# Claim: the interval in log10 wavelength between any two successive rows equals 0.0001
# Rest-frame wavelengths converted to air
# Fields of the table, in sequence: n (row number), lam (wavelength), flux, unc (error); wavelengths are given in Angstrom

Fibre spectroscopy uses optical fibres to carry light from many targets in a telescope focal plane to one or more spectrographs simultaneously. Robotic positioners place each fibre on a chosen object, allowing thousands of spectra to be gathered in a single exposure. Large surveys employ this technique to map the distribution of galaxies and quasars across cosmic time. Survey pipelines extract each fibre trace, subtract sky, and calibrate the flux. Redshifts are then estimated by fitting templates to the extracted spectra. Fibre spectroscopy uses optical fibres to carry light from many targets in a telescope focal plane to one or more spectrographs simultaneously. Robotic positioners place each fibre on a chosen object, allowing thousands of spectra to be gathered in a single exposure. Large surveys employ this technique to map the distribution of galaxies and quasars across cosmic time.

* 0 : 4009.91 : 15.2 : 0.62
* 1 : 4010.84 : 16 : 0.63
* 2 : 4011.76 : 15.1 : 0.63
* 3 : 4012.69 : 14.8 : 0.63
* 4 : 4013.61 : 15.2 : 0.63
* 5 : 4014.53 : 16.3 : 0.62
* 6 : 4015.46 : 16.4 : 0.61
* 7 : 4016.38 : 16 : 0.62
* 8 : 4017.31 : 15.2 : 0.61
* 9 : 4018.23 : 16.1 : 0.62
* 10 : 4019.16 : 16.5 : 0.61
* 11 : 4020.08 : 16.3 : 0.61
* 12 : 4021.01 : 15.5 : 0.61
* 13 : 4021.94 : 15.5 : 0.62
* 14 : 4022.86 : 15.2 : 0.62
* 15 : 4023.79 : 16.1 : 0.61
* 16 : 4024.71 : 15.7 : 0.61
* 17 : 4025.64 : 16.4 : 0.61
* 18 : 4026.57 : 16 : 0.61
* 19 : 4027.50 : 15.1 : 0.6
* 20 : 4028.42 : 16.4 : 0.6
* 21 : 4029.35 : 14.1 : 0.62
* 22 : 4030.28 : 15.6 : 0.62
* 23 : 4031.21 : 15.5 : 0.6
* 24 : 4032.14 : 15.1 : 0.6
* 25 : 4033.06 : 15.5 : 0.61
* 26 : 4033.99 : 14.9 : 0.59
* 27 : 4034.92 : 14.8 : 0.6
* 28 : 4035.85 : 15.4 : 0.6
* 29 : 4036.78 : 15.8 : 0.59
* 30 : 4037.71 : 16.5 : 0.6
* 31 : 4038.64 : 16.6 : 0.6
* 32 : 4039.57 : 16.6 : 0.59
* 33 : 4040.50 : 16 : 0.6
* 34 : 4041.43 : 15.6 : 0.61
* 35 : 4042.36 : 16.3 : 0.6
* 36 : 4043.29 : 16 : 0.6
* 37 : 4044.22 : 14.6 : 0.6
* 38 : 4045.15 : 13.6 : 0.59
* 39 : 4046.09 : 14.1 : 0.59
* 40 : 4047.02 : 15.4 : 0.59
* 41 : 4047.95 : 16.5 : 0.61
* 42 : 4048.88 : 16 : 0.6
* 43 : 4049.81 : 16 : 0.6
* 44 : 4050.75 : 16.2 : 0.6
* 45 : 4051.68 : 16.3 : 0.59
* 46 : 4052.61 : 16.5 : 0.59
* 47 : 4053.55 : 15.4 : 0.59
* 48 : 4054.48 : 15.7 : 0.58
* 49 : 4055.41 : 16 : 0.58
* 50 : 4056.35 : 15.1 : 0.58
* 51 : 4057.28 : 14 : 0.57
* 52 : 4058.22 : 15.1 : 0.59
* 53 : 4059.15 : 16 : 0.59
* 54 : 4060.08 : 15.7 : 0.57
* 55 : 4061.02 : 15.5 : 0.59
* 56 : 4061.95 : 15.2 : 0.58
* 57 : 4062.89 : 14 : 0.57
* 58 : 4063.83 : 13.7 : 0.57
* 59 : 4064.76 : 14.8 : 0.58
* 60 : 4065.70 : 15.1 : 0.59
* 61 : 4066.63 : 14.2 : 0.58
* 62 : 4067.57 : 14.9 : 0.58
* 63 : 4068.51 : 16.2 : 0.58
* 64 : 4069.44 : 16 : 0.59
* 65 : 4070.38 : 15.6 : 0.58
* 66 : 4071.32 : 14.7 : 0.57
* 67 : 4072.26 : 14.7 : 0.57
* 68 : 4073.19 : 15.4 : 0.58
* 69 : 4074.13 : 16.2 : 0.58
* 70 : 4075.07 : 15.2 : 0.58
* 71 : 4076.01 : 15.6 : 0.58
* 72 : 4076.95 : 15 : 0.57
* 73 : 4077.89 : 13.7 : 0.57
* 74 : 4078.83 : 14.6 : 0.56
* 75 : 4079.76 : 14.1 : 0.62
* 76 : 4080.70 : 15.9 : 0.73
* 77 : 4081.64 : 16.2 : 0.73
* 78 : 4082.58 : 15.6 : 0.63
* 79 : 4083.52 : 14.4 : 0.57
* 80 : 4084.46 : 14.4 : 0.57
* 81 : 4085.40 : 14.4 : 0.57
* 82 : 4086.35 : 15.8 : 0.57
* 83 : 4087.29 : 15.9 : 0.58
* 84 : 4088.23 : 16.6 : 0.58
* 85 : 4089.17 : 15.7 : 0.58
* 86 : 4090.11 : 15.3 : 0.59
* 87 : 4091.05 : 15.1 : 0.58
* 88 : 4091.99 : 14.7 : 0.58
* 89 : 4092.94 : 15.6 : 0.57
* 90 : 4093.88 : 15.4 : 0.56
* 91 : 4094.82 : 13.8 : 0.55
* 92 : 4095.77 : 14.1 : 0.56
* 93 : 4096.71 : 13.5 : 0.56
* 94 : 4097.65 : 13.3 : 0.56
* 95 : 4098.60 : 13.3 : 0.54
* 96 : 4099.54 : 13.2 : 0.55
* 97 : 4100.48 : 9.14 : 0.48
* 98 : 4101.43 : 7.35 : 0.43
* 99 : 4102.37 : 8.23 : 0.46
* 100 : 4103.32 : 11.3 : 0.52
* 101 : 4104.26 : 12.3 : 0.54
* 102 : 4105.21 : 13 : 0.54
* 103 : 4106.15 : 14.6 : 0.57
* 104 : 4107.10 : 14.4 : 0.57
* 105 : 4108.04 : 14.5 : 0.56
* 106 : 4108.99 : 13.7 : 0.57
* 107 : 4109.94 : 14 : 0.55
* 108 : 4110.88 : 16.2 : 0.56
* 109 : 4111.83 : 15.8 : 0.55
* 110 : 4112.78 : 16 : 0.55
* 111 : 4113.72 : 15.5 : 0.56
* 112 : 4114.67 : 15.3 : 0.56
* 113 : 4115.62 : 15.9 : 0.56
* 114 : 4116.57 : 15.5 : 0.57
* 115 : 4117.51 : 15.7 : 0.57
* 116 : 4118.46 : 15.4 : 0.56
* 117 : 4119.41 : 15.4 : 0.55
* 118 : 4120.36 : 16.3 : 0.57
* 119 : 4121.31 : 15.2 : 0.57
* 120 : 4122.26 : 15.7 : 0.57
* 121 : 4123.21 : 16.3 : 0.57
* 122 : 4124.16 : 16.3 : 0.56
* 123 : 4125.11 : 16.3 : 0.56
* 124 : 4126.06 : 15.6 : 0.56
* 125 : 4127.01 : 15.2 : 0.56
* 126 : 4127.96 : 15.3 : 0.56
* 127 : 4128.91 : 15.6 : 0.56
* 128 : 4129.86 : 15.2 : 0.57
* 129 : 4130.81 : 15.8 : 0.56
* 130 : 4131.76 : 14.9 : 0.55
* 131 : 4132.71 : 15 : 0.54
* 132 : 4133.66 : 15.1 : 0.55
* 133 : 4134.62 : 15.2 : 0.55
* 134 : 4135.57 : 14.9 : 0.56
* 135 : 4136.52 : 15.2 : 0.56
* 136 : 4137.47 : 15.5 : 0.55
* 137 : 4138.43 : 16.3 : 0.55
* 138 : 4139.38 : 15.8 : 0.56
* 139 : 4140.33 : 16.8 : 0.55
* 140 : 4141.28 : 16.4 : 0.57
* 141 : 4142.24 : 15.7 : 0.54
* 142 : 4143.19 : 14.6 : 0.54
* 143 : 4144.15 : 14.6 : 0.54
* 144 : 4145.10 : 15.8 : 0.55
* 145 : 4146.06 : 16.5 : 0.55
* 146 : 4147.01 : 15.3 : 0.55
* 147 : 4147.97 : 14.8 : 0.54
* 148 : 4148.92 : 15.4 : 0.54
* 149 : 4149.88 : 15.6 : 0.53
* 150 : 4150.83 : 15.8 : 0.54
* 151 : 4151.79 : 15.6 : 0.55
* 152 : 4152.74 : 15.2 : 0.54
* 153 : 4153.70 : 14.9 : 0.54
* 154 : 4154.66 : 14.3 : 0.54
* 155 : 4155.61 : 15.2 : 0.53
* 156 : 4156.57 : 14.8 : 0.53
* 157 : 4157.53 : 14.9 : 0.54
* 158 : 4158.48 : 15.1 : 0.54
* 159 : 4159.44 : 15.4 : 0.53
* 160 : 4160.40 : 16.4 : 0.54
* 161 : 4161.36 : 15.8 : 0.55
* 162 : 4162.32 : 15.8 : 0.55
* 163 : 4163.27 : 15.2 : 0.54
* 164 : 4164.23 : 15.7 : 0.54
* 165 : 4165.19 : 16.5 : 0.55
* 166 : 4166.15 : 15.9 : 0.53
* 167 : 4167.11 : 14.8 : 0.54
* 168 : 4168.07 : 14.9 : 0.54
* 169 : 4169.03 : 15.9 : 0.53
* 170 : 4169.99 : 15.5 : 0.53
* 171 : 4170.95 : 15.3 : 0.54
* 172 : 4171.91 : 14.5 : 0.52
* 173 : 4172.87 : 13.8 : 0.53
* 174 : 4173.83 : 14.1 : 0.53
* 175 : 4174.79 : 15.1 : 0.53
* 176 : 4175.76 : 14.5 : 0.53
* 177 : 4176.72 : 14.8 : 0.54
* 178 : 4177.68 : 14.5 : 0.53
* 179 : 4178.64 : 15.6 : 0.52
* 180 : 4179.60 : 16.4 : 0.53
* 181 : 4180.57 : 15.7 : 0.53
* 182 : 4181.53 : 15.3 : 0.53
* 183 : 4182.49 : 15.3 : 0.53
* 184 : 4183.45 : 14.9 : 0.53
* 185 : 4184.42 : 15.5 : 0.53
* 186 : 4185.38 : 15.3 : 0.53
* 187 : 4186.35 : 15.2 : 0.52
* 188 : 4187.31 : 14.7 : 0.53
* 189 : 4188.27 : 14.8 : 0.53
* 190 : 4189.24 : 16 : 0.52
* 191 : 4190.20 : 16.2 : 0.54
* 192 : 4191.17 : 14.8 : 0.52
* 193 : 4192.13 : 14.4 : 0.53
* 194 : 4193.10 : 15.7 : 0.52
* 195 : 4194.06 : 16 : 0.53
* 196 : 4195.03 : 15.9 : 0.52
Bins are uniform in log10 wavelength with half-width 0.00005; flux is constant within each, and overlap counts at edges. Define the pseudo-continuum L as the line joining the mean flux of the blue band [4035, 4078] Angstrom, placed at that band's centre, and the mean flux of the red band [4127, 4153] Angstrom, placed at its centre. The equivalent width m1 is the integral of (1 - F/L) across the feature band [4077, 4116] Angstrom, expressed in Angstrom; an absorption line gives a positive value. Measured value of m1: 3.2 Angstrom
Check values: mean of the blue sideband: 15.4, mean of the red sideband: 15.5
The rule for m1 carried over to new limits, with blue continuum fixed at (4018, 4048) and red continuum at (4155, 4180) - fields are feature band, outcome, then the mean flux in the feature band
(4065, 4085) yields 0.5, 15.1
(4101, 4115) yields 1.7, 13.5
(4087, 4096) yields 0.1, 15.2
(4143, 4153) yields -0.1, 15.4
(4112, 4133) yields -0.4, 15.6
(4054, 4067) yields 0.4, 15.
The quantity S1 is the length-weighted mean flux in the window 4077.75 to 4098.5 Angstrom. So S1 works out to 14.9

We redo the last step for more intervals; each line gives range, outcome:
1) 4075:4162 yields 14.9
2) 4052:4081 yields 15.2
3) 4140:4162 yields 15.4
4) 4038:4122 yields 14.9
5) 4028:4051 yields 15.6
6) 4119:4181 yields 15.4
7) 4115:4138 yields 15.5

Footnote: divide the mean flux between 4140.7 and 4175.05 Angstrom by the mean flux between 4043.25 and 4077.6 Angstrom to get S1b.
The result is 1.00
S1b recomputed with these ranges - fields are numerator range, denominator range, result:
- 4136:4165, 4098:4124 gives 1.10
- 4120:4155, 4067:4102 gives 1.06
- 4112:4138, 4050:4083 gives 1.02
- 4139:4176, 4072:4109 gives 1.09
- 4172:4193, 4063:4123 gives 1.03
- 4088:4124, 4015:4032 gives 0.91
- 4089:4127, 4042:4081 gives 0.94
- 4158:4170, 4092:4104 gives 1.26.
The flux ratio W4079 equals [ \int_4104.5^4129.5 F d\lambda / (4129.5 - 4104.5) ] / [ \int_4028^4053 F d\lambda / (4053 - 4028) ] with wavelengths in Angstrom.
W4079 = 0.98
